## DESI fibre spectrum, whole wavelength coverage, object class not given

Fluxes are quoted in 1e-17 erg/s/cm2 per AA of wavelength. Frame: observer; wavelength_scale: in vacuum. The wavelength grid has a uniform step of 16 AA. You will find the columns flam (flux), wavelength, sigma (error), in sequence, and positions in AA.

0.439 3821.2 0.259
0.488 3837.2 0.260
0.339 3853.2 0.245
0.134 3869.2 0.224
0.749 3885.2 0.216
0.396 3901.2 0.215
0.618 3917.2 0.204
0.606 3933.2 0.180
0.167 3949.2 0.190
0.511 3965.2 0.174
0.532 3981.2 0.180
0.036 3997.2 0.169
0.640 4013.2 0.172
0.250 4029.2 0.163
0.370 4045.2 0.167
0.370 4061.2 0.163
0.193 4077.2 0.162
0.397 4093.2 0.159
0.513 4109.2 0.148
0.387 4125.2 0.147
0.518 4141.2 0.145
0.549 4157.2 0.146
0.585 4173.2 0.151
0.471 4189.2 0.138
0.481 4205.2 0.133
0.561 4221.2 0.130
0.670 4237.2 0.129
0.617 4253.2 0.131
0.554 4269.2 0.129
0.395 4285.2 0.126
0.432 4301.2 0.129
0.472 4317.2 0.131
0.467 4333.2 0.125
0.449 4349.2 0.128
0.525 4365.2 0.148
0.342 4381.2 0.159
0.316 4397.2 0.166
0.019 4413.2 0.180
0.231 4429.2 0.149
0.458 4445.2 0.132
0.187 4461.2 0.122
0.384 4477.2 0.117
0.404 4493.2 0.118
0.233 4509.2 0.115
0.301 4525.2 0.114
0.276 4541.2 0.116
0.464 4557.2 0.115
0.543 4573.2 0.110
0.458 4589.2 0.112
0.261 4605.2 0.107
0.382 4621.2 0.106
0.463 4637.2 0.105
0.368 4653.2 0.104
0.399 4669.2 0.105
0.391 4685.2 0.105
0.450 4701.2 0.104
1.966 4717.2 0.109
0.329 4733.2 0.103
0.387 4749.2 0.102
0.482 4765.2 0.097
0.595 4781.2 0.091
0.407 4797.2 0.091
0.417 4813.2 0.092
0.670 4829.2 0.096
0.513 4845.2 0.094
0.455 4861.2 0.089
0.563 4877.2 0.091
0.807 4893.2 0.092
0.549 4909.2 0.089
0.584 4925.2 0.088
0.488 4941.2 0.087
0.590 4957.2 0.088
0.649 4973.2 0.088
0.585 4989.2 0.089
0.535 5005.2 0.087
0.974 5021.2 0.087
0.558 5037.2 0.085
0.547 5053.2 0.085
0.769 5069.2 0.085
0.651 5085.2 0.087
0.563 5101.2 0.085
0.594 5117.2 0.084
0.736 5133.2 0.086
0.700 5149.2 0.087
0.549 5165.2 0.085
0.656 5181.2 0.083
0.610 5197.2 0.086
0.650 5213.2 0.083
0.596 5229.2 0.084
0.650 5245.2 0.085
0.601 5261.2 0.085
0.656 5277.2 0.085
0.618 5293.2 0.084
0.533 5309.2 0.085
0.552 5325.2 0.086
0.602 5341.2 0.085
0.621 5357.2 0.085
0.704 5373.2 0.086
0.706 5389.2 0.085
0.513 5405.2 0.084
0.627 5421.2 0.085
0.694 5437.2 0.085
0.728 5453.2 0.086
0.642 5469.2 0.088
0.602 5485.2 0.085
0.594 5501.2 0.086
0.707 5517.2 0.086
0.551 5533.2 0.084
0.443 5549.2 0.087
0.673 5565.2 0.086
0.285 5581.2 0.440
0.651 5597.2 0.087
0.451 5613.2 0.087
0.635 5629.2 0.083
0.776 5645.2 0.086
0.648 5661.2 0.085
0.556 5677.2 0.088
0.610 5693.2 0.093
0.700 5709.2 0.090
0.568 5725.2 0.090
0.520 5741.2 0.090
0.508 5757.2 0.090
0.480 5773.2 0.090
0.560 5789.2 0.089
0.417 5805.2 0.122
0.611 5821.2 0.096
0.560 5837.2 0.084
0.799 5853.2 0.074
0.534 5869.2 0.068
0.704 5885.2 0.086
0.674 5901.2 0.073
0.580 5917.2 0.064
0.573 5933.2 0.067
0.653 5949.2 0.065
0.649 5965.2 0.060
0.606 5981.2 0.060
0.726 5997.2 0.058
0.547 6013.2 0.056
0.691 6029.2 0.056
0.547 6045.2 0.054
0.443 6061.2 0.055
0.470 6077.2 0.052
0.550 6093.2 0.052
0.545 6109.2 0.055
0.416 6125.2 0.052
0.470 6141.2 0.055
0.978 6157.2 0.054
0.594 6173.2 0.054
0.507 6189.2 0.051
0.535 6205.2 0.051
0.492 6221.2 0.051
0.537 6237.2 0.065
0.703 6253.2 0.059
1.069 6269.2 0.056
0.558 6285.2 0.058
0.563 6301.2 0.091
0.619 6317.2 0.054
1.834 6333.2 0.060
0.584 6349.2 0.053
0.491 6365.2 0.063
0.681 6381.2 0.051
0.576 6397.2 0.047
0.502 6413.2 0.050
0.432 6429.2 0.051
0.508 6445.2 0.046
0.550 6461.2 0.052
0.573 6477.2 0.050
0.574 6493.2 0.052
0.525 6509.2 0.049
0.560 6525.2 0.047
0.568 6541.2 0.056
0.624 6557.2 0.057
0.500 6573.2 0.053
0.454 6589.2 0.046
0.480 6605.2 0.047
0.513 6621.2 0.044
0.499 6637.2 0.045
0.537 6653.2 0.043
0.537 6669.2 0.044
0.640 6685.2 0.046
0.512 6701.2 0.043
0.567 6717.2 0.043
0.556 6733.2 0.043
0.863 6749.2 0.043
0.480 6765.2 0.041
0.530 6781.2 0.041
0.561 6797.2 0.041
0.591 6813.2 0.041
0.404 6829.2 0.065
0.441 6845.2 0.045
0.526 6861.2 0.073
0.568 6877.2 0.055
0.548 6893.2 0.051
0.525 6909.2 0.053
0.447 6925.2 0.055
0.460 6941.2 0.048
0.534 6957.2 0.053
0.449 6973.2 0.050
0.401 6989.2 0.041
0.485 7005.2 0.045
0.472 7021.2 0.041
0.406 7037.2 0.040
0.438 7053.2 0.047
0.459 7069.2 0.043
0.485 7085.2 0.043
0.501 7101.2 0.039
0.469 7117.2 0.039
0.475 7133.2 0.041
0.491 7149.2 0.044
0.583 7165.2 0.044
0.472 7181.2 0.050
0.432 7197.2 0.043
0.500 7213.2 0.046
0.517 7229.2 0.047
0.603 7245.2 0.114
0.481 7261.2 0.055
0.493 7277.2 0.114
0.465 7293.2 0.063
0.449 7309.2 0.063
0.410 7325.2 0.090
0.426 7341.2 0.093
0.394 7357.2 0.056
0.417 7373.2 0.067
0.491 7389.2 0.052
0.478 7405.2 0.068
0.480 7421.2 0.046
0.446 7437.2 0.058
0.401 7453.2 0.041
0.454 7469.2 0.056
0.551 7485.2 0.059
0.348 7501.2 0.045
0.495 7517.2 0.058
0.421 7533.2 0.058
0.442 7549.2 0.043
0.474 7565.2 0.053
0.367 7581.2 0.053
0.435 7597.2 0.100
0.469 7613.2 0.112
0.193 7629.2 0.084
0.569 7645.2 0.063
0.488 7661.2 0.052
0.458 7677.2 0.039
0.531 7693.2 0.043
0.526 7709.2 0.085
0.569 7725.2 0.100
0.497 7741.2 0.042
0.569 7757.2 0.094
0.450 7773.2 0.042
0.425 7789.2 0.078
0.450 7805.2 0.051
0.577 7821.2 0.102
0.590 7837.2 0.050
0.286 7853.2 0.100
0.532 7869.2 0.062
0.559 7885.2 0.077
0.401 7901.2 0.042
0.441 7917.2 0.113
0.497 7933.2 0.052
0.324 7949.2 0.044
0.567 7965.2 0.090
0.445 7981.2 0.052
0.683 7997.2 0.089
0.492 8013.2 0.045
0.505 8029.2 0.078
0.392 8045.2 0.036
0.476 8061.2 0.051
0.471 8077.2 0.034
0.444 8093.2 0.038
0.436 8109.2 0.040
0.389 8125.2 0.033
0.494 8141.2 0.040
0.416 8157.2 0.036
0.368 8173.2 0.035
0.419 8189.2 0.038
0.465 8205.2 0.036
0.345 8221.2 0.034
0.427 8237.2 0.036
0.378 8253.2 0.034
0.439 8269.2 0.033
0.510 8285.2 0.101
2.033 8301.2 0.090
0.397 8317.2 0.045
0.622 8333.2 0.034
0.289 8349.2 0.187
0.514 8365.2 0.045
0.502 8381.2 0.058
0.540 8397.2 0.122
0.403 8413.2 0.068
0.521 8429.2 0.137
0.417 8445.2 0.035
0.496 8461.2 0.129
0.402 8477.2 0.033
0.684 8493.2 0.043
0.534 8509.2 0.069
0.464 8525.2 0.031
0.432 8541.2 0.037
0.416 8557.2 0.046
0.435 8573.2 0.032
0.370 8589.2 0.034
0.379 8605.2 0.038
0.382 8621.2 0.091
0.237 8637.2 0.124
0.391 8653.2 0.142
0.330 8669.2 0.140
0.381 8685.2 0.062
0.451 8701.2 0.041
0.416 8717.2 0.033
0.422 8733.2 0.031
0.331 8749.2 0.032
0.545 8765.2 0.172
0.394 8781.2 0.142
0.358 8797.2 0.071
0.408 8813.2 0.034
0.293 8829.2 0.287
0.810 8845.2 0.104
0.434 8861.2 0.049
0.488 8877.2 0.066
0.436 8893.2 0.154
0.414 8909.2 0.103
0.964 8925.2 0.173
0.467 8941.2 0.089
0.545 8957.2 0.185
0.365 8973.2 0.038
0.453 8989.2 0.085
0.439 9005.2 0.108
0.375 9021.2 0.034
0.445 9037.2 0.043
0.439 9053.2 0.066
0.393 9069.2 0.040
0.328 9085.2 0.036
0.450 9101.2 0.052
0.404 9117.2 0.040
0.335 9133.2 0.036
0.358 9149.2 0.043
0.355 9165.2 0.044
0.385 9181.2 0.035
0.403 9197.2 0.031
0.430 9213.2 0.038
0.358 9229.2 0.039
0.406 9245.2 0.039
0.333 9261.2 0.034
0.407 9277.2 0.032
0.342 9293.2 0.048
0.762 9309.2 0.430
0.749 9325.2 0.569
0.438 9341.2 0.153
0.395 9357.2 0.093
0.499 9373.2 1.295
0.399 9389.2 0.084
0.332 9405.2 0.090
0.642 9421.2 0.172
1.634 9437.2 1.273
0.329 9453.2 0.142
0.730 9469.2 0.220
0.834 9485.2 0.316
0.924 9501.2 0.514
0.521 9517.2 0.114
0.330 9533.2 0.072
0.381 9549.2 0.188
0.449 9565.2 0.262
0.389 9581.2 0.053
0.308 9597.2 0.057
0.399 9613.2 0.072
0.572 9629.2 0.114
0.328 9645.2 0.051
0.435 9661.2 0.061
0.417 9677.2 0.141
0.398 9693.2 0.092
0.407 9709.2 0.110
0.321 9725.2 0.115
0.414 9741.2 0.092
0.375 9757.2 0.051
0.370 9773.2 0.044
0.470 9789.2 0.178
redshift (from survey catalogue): 0.265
